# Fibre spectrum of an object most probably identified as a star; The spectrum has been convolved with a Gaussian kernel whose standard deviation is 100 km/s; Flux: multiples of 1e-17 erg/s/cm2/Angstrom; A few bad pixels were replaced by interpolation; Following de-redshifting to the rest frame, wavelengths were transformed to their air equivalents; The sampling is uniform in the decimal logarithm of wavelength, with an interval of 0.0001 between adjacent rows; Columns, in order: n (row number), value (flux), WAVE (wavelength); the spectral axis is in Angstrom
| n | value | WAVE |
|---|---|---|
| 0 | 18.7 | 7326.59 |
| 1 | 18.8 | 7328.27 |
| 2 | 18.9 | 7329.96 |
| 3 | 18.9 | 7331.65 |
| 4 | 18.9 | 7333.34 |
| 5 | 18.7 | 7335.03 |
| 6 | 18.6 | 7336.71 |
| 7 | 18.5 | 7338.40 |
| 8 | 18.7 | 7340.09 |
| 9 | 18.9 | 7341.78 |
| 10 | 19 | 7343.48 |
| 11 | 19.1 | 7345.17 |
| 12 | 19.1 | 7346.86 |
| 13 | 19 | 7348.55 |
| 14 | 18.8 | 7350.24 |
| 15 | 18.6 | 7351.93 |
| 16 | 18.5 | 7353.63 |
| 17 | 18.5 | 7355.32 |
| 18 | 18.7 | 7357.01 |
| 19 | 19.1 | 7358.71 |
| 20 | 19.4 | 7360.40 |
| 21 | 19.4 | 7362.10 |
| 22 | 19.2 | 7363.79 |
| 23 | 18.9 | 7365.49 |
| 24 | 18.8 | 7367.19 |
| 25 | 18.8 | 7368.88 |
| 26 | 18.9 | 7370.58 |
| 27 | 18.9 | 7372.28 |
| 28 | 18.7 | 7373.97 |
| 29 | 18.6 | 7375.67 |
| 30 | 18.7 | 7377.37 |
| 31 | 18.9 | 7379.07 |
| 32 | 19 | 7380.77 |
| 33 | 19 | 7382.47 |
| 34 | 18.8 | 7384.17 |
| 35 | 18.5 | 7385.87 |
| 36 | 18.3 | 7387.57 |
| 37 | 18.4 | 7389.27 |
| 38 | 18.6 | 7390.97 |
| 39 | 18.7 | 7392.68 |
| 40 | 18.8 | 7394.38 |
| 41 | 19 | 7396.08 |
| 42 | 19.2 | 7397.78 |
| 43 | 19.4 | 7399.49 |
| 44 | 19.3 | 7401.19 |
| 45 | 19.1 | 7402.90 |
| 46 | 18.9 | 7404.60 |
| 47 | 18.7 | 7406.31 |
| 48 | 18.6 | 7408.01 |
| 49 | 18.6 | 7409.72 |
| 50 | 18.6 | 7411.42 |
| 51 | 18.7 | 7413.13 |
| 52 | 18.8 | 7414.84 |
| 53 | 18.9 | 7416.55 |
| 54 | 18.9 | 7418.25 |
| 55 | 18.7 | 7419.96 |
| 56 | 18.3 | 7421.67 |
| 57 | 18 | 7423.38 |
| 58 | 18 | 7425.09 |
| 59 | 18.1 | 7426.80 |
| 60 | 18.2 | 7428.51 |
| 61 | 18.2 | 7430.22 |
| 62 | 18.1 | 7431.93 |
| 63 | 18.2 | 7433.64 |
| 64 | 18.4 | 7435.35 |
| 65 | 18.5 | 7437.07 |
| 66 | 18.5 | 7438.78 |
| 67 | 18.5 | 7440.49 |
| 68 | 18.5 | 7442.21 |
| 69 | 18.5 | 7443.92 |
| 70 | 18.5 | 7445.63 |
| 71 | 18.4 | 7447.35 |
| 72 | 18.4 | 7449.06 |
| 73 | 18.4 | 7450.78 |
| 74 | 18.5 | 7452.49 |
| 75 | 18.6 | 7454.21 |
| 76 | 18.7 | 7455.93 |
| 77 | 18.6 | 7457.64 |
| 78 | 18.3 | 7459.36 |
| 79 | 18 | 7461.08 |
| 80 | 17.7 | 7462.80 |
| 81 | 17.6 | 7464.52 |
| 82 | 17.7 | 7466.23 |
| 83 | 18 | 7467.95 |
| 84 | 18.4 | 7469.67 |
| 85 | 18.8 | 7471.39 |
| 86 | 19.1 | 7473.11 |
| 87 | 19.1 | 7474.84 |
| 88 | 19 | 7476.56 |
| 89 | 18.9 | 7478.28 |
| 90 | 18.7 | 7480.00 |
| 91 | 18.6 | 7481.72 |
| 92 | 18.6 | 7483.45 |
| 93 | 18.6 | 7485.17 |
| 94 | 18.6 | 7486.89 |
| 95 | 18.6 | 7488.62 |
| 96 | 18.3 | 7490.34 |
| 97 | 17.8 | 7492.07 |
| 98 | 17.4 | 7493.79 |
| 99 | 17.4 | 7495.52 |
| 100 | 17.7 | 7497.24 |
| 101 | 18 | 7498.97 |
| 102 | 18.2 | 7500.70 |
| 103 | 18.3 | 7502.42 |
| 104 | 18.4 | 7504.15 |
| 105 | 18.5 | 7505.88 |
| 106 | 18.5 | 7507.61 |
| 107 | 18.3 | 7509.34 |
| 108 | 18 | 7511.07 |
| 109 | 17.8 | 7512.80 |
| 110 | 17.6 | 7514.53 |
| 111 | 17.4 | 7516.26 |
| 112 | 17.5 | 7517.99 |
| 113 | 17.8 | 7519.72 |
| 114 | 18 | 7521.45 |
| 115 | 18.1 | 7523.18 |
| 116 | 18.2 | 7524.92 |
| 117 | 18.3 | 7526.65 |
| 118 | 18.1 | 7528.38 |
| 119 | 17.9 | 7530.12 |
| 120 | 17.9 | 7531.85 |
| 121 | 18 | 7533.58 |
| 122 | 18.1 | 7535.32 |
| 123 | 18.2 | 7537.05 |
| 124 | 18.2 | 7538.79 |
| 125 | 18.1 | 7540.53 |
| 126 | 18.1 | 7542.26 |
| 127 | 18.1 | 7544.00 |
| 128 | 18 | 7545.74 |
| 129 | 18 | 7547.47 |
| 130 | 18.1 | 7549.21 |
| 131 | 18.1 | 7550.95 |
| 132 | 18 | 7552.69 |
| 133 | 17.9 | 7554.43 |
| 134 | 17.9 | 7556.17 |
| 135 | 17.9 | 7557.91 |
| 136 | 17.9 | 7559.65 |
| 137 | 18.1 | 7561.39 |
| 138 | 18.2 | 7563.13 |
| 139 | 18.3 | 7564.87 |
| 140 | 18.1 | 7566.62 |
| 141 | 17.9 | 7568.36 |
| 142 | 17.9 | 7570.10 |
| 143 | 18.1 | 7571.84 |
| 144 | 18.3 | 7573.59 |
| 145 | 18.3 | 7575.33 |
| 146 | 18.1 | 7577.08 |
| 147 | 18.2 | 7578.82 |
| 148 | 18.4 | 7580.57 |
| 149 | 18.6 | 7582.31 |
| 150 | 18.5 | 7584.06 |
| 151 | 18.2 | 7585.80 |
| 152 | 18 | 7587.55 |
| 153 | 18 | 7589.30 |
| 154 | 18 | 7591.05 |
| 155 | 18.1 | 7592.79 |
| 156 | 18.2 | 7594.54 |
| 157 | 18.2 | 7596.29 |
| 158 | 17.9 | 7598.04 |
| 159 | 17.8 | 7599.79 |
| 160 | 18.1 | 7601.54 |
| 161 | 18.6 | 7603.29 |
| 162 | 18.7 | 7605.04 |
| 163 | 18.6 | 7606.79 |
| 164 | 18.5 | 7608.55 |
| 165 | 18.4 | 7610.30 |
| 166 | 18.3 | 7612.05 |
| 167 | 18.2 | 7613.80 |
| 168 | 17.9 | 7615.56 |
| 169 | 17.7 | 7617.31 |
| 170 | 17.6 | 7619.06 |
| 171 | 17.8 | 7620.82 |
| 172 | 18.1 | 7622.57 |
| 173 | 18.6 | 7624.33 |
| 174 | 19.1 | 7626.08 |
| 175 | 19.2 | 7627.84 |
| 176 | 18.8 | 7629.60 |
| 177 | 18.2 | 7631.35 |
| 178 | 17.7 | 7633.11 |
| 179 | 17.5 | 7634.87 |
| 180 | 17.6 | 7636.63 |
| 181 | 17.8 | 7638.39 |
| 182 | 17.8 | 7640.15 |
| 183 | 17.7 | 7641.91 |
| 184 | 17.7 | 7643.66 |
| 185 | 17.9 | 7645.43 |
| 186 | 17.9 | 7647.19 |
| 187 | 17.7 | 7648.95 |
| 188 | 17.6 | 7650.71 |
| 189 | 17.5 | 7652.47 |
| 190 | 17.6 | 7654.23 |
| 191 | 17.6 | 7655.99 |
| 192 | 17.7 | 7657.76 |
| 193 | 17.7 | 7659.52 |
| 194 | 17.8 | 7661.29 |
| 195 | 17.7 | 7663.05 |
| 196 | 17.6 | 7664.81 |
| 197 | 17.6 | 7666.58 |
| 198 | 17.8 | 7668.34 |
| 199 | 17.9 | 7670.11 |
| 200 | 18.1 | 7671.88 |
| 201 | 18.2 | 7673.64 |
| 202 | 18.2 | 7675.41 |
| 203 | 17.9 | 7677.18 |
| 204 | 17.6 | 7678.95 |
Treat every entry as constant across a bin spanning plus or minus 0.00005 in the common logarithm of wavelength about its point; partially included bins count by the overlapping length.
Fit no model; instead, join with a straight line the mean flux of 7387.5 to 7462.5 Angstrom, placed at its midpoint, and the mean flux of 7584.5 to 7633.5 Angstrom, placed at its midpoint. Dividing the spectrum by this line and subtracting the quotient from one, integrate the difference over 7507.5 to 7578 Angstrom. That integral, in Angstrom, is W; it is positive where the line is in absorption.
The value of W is 1.26 Angstrom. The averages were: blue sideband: 18.6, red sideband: 18.2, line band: 18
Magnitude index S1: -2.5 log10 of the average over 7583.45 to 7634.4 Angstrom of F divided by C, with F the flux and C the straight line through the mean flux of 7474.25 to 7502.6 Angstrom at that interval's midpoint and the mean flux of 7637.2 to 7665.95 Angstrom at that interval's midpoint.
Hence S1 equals -0.02 mag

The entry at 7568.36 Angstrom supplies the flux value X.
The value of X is 17.9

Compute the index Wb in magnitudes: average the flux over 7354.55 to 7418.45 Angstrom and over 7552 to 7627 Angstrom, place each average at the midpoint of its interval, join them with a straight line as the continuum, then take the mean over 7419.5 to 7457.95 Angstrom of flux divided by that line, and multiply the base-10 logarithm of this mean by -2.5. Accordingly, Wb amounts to 0.02 mag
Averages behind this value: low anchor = 18.9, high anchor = 18.2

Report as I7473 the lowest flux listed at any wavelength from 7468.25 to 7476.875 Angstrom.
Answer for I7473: 18.4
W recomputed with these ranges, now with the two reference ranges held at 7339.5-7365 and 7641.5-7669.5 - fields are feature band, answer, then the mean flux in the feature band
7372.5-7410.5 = -0.1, 18.8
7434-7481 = 0.1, 18.5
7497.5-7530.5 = 0.4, 18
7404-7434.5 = 0.3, 18.5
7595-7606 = -0.2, 18.2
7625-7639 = -0.4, 18.2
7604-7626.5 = -0.5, 18.3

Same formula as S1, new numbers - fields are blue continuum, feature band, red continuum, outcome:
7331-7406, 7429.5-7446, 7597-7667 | 0.01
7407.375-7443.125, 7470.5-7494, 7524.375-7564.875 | -0.02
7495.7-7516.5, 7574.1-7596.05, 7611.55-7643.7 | -0.01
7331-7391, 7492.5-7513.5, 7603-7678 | 0.02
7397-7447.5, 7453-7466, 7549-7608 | 0.02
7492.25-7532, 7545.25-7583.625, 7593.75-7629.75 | 0.00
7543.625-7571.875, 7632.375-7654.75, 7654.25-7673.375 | 0.01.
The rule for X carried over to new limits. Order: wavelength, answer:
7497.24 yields 17.7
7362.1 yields 19.4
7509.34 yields 18.3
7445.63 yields 18.5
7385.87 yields 18.5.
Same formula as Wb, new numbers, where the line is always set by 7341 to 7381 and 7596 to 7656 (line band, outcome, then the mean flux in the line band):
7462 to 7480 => 0.01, 18.4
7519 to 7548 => 0.02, 18.1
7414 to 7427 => 0.01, 18.5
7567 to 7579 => 0.01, 18.1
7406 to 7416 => 0.00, 18.7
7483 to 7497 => 0.02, 18.1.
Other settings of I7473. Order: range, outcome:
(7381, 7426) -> 18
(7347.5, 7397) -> 18.3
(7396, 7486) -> 17.6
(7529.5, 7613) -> 17.8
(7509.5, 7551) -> 17.4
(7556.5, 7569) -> 17.9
